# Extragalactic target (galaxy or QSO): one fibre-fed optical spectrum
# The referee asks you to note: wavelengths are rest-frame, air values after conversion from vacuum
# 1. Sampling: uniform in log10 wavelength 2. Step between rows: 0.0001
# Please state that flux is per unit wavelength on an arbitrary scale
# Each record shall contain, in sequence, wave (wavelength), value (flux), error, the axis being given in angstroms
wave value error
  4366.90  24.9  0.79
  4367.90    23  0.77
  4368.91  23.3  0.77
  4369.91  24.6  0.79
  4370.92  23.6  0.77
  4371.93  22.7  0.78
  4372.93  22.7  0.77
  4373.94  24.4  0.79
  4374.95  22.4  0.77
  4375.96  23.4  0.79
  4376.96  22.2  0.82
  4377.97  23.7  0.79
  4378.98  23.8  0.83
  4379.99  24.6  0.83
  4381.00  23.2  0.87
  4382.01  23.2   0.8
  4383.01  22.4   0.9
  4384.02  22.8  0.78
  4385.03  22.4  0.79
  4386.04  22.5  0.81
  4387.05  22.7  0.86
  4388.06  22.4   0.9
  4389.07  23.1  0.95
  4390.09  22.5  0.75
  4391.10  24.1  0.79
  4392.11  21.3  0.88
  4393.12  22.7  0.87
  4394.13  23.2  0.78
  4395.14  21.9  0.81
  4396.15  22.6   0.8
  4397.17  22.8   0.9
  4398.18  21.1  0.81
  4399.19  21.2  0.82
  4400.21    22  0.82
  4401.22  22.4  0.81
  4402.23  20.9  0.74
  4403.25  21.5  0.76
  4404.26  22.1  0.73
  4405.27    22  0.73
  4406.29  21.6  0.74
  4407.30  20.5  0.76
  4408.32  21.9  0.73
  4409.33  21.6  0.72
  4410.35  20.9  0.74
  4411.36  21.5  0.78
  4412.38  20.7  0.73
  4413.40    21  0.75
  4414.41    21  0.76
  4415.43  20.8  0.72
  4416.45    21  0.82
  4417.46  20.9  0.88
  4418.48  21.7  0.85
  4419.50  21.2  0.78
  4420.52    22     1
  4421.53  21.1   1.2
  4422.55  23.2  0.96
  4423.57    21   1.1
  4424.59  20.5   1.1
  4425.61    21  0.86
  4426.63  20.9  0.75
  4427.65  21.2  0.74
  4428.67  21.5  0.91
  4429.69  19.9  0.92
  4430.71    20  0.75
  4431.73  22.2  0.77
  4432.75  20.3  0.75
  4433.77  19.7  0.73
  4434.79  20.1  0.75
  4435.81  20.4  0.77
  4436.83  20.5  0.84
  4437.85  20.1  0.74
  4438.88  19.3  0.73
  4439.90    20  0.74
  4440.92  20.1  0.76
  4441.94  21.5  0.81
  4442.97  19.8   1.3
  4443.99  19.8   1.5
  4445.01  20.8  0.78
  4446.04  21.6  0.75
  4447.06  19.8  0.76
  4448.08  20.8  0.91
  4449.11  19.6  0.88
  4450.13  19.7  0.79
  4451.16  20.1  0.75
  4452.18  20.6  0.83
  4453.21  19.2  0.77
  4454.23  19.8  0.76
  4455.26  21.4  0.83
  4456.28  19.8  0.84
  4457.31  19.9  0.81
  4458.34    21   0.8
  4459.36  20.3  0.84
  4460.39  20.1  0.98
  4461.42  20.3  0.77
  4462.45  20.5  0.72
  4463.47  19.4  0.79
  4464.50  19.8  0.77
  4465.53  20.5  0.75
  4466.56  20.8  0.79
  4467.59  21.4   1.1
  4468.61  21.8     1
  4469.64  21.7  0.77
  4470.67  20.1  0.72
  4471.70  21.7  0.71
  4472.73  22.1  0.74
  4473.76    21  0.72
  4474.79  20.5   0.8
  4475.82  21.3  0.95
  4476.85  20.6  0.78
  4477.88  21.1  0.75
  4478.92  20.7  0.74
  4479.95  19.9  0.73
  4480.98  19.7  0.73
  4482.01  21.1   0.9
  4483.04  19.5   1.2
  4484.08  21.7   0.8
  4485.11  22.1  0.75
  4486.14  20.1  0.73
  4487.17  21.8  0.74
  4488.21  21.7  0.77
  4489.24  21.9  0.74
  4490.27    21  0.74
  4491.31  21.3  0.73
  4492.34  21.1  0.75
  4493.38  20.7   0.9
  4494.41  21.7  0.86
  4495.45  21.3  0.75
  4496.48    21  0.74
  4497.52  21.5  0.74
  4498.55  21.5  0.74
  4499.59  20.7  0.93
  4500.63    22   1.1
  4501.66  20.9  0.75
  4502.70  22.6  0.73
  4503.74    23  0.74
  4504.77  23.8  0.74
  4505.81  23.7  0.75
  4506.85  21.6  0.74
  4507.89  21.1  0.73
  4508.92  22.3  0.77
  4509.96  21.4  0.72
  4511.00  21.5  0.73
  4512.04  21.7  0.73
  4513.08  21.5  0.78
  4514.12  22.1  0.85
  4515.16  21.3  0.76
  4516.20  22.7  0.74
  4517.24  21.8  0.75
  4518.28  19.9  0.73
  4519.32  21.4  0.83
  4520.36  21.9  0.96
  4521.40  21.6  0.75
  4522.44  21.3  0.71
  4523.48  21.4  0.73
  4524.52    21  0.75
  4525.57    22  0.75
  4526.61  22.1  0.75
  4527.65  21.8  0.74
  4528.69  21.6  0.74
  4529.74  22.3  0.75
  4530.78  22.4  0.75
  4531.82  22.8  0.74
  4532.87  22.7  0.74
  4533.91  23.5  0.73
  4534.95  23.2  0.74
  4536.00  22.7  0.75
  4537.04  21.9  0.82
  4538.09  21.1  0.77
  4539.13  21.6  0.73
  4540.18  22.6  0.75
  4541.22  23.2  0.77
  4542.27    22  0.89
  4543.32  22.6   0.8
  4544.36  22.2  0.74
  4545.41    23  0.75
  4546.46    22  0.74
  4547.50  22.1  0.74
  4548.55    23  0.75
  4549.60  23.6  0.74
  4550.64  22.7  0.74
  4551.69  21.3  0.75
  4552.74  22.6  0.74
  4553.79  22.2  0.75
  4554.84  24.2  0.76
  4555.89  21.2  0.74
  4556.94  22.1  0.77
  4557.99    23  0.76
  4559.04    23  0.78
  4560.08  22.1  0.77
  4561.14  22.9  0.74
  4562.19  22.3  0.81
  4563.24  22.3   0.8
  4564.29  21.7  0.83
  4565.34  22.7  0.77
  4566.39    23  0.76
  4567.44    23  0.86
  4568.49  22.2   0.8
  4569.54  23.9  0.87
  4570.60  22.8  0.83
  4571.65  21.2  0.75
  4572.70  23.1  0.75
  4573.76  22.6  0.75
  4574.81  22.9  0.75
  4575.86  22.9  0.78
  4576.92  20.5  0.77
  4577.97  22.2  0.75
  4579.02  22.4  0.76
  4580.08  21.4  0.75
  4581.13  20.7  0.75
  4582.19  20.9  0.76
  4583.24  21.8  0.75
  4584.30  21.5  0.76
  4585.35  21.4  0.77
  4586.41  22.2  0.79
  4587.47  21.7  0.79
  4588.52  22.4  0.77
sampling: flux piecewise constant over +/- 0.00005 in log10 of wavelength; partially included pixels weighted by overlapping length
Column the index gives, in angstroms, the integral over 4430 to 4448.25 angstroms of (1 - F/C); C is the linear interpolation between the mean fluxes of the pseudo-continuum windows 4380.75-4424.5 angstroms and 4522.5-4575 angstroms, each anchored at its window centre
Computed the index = 1.4 angstroms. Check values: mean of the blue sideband 21.9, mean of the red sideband 22.4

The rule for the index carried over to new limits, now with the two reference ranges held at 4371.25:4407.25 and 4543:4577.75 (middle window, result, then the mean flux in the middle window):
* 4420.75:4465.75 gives 4.20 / 20.4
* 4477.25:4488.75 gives 0.86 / 20.8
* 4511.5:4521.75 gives 0.43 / 21.6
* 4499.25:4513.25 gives 0.32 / 22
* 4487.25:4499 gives 0.62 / 21.4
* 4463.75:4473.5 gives 0.64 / 21.1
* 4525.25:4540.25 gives 0.16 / 22.3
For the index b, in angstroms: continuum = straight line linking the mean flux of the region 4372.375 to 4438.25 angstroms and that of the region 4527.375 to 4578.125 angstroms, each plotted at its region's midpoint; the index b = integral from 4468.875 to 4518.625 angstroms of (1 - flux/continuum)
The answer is 1.8 angstroms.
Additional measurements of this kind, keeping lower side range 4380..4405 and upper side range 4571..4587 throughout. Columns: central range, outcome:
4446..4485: 2.9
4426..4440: 1.2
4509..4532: 0.3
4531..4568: -1.0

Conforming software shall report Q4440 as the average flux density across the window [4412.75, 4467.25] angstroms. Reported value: 20.6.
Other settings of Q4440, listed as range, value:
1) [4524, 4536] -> 22.3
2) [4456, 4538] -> 21.4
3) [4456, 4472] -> 20.6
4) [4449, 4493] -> 20.7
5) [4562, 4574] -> 22.6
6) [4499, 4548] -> 22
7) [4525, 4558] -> 22.4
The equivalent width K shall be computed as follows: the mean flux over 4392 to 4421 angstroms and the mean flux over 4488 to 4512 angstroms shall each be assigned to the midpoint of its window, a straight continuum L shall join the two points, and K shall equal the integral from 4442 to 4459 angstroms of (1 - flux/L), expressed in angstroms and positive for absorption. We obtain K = 1.1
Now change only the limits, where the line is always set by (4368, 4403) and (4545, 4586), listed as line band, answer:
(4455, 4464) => 0.92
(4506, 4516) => 0.33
